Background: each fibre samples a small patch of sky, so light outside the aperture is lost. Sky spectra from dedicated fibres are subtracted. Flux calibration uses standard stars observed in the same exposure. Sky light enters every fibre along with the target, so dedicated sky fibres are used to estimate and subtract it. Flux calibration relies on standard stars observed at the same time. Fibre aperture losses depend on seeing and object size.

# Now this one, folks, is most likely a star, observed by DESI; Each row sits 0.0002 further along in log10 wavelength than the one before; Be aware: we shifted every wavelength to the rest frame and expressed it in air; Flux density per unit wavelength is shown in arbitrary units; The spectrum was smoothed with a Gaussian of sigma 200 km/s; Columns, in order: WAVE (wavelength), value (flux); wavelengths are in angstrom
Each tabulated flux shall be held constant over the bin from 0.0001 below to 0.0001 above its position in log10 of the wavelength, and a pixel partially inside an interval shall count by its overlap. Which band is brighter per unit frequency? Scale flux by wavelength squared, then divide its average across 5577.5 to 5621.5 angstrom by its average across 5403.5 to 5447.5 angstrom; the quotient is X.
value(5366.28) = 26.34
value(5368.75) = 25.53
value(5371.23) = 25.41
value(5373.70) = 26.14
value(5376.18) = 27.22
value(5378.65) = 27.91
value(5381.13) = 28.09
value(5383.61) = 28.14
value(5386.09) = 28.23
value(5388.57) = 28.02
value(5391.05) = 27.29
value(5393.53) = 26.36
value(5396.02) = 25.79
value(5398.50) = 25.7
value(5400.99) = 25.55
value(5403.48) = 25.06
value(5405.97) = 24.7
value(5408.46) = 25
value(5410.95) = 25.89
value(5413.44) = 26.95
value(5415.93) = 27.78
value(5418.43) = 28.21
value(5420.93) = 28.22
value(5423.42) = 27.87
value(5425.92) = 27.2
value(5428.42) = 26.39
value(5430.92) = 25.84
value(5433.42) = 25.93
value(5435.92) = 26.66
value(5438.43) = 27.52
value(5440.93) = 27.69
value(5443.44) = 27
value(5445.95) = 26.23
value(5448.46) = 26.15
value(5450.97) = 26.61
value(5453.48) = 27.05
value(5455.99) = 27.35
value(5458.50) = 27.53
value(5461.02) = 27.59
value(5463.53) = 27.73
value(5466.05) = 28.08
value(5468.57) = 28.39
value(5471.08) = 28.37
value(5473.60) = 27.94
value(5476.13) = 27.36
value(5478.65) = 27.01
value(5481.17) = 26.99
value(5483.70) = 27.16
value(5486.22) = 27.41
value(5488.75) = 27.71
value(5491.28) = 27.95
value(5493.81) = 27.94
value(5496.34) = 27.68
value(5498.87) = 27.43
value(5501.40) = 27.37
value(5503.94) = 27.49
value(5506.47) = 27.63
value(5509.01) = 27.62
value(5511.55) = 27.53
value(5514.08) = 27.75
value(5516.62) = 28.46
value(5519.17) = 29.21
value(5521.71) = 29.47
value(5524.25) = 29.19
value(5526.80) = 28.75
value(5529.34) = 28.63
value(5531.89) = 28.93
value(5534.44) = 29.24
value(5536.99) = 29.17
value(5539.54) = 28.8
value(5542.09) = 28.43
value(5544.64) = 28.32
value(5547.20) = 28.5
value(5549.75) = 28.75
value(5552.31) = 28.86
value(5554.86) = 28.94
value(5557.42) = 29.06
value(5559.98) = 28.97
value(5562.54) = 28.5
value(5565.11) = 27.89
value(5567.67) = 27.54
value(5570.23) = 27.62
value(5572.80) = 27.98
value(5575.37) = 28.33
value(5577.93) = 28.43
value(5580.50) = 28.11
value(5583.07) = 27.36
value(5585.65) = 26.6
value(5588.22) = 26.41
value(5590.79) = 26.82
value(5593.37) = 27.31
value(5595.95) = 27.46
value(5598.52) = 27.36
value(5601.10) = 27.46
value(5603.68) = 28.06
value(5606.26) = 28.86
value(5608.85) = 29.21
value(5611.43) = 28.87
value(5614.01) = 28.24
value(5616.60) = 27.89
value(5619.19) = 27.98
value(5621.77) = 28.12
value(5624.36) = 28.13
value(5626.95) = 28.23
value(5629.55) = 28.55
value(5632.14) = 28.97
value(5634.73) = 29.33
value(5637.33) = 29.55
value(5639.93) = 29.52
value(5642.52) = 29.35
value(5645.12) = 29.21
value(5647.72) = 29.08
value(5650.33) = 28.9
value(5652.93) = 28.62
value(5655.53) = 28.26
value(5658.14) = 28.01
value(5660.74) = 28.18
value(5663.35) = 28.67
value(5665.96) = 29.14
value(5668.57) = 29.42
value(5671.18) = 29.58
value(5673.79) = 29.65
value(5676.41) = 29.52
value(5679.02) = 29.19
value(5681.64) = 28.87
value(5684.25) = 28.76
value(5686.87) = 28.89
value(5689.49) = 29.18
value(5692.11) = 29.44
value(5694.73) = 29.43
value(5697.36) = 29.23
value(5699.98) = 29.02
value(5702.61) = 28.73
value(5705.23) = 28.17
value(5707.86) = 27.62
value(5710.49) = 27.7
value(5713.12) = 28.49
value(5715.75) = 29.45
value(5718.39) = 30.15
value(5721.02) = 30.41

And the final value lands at 1.11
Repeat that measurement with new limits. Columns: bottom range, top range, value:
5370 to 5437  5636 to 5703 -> 1.20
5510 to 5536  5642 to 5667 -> 1.05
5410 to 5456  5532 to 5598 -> 1.09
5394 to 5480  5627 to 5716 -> 1.17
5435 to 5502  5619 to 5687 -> 1.13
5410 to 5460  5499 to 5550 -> 1.09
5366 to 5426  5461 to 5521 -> 1.08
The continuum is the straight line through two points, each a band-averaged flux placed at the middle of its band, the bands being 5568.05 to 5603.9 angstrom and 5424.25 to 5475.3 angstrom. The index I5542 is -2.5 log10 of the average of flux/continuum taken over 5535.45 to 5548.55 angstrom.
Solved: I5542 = -0.05 mag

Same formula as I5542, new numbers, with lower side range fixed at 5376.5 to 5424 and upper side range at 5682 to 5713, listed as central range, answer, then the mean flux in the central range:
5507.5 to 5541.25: -0.04 mag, 28.7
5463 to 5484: -0.01 mag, 27.7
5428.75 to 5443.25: 0.02 mag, 26.7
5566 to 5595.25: 0.02 mag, 27.5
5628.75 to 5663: -0.02 mag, 28.9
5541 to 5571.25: -0.02 mag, 28.5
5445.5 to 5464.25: 0.01 mag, 27.1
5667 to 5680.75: -0.03 mag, 29.4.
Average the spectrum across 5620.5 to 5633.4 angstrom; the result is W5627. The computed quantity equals 28.4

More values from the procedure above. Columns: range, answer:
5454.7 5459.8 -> 27.4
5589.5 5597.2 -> 27.2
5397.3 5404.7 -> 25.4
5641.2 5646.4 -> 29.3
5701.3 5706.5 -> 28.5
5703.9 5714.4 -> 28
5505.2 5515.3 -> 27.7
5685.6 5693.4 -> 29.2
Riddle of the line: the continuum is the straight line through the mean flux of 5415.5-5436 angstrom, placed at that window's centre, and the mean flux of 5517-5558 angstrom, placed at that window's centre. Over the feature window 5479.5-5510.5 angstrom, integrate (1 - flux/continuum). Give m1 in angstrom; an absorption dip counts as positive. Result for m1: 0.8 angstrom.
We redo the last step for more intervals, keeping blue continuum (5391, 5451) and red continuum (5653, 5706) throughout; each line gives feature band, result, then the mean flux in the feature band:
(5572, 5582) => -0.1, 28.2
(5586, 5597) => 0.5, 27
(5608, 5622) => 0.0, 28.4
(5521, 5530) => -0.5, 29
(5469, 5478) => -0.3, 27.9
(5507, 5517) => -0.1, 27.8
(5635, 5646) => -0.3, 29.4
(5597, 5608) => 0.1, 28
